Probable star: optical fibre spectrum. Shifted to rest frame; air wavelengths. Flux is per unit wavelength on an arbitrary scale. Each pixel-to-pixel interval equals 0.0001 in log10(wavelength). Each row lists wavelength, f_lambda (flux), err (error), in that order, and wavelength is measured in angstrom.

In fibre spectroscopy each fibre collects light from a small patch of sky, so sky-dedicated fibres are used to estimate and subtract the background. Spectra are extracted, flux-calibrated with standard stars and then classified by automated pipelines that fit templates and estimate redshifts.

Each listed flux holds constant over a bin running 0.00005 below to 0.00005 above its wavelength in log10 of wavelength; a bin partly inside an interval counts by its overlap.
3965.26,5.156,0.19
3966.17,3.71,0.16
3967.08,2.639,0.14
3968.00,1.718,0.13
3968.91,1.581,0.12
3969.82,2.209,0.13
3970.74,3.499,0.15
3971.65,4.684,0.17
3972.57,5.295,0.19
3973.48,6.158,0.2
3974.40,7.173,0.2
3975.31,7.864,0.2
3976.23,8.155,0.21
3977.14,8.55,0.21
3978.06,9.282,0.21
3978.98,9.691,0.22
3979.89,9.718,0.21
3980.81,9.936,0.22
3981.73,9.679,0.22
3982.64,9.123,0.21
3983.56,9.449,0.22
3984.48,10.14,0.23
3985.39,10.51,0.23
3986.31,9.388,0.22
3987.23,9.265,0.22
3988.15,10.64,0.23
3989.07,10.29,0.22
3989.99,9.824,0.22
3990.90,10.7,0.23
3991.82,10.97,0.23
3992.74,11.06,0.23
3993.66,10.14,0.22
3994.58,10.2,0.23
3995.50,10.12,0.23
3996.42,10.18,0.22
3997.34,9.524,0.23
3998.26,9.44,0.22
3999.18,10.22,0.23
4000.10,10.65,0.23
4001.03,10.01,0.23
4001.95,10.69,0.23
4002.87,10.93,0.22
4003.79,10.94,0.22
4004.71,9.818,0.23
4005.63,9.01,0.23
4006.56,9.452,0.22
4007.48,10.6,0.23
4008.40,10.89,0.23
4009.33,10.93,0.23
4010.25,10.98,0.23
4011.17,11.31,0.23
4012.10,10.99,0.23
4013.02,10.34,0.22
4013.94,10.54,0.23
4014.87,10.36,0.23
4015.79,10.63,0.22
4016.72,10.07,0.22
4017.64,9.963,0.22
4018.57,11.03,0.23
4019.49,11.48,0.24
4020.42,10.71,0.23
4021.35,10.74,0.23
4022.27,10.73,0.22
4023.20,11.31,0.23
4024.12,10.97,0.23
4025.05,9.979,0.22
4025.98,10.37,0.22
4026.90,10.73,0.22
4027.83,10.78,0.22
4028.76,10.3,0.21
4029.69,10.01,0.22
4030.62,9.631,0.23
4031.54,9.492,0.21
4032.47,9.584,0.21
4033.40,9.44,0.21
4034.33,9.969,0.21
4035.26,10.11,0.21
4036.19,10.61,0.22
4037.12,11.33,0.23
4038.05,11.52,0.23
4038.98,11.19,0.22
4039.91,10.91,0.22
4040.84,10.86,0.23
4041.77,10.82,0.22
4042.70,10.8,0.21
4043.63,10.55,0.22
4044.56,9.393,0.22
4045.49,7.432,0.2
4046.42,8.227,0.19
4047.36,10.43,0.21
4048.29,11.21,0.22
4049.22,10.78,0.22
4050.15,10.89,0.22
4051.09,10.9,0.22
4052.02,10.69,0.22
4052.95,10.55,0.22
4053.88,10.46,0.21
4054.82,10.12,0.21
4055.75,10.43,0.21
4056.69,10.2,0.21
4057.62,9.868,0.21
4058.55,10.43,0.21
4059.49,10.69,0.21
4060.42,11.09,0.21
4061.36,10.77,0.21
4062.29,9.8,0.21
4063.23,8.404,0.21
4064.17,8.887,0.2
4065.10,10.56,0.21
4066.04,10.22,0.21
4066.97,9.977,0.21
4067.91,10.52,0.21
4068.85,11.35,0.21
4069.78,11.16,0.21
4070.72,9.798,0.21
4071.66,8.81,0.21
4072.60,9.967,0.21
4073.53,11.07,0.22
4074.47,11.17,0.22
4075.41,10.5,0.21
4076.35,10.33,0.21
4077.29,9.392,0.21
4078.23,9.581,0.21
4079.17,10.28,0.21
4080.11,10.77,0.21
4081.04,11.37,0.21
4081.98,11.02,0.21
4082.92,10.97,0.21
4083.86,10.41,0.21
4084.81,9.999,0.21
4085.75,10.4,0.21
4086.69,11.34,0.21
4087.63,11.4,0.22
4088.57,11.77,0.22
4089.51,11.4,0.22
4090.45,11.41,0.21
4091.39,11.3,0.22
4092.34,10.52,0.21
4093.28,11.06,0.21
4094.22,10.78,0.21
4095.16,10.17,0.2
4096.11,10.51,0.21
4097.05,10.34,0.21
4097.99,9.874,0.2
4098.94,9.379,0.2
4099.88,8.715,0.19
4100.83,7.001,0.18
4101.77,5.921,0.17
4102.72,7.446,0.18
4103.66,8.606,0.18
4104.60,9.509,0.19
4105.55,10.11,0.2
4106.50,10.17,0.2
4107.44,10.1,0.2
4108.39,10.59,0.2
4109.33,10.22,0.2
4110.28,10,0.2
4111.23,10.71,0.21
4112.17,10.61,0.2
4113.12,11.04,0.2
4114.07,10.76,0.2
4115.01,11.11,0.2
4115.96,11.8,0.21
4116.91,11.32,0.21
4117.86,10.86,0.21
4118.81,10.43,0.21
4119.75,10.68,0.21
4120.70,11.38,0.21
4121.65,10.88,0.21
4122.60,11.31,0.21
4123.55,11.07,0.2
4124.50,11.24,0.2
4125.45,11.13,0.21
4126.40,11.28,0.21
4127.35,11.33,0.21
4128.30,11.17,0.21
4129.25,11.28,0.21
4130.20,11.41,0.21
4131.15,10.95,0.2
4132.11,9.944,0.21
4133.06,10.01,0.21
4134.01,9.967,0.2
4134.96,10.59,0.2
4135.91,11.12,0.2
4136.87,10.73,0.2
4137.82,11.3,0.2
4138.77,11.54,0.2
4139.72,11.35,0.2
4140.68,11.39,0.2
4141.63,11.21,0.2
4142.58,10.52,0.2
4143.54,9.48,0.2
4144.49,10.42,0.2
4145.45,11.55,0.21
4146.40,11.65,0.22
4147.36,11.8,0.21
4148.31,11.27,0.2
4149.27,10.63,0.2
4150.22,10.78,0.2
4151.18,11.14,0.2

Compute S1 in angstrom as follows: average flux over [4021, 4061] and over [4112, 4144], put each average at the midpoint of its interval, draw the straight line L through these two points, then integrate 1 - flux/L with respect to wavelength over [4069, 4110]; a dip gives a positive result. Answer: 2.0 angstrom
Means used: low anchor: 10.4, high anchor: 10.9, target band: 10.2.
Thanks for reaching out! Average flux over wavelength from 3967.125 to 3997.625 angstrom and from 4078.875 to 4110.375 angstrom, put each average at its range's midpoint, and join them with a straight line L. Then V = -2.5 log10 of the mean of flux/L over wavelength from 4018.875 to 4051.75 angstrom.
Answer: -0.14 mag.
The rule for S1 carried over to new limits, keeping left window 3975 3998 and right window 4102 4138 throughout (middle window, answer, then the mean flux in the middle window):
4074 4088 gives -0.3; 10.6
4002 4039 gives -1.8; 10.5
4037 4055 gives -0.5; 10.4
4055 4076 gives 0.0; 10.3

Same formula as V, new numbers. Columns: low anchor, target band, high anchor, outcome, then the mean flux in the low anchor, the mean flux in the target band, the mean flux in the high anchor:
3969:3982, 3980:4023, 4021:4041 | -0.19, 7.08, 10.3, 10.5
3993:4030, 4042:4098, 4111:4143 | 0.03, 10.5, 10.4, 11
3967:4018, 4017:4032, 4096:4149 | -0.11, 9.13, 10.5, 10.5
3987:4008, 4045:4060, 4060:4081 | 0.00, 10.2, 10.2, 10.2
